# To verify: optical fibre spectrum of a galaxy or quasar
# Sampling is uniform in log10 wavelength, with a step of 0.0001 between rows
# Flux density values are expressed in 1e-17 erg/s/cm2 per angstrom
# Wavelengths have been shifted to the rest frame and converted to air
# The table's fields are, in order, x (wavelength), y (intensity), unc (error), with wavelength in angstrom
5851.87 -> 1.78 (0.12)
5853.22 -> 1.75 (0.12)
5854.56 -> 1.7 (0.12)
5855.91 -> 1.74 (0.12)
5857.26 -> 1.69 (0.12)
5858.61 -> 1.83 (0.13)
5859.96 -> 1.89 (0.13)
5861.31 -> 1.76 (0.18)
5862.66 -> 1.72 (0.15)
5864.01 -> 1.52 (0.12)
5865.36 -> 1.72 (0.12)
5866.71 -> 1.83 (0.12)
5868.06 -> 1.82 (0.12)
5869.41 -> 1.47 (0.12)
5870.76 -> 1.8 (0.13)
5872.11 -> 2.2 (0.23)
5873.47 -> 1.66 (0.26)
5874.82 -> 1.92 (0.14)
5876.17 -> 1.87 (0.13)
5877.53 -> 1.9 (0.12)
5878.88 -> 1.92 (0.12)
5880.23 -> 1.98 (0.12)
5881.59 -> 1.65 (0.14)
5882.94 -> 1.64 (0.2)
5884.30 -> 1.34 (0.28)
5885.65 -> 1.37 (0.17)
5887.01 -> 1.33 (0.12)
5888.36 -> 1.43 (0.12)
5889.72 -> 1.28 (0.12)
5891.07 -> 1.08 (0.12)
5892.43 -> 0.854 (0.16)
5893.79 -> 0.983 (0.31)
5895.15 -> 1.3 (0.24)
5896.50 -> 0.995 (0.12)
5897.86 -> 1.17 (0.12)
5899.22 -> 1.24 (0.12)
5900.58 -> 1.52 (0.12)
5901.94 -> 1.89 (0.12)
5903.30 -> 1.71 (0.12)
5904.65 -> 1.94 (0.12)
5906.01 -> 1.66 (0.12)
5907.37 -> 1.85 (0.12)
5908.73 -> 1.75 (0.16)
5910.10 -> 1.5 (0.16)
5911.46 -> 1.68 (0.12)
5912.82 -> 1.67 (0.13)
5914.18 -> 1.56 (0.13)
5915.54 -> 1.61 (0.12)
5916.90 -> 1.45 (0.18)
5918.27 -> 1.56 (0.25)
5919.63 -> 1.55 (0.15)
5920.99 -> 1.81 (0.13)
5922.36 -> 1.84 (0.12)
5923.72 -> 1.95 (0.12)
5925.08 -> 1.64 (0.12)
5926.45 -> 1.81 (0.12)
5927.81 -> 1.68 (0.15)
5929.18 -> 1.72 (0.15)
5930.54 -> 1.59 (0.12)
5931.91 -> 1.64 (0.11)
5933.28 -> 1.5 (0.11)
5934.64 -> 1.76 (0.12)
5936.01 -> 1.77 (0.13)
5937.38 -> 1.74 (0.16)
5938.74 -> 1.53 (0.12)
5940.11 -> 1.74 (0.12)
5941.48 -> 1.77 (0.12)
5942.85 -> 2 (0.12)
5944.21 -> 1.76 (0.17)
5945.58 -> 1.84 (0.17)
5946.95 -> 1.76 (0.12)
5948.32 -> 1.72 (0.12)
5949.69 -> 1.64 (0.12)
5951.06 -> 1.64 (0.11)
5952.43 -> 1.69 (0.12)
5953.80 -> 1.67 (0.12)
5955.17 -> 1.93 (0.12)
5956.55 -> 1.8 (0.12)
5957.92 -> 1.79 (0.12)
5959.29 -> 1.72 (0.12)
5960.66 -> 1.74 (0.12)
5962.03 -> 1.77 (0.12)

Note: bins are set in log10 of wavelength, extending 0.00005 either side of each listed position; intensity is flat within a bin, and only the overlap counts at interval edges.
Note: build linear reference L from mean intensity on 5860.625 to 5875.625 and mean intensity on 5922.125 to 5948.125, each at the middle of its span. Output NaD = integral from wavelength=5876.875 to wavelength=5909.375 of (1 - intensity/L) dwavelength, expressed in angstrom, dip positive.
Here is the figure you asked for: 4.9 angstrom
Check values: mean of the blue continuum 1.77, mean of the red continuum 1.74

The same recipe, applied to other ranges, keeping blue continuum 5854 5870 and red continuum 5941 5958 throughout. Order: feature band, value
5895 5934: 3.0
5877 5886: 0.2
